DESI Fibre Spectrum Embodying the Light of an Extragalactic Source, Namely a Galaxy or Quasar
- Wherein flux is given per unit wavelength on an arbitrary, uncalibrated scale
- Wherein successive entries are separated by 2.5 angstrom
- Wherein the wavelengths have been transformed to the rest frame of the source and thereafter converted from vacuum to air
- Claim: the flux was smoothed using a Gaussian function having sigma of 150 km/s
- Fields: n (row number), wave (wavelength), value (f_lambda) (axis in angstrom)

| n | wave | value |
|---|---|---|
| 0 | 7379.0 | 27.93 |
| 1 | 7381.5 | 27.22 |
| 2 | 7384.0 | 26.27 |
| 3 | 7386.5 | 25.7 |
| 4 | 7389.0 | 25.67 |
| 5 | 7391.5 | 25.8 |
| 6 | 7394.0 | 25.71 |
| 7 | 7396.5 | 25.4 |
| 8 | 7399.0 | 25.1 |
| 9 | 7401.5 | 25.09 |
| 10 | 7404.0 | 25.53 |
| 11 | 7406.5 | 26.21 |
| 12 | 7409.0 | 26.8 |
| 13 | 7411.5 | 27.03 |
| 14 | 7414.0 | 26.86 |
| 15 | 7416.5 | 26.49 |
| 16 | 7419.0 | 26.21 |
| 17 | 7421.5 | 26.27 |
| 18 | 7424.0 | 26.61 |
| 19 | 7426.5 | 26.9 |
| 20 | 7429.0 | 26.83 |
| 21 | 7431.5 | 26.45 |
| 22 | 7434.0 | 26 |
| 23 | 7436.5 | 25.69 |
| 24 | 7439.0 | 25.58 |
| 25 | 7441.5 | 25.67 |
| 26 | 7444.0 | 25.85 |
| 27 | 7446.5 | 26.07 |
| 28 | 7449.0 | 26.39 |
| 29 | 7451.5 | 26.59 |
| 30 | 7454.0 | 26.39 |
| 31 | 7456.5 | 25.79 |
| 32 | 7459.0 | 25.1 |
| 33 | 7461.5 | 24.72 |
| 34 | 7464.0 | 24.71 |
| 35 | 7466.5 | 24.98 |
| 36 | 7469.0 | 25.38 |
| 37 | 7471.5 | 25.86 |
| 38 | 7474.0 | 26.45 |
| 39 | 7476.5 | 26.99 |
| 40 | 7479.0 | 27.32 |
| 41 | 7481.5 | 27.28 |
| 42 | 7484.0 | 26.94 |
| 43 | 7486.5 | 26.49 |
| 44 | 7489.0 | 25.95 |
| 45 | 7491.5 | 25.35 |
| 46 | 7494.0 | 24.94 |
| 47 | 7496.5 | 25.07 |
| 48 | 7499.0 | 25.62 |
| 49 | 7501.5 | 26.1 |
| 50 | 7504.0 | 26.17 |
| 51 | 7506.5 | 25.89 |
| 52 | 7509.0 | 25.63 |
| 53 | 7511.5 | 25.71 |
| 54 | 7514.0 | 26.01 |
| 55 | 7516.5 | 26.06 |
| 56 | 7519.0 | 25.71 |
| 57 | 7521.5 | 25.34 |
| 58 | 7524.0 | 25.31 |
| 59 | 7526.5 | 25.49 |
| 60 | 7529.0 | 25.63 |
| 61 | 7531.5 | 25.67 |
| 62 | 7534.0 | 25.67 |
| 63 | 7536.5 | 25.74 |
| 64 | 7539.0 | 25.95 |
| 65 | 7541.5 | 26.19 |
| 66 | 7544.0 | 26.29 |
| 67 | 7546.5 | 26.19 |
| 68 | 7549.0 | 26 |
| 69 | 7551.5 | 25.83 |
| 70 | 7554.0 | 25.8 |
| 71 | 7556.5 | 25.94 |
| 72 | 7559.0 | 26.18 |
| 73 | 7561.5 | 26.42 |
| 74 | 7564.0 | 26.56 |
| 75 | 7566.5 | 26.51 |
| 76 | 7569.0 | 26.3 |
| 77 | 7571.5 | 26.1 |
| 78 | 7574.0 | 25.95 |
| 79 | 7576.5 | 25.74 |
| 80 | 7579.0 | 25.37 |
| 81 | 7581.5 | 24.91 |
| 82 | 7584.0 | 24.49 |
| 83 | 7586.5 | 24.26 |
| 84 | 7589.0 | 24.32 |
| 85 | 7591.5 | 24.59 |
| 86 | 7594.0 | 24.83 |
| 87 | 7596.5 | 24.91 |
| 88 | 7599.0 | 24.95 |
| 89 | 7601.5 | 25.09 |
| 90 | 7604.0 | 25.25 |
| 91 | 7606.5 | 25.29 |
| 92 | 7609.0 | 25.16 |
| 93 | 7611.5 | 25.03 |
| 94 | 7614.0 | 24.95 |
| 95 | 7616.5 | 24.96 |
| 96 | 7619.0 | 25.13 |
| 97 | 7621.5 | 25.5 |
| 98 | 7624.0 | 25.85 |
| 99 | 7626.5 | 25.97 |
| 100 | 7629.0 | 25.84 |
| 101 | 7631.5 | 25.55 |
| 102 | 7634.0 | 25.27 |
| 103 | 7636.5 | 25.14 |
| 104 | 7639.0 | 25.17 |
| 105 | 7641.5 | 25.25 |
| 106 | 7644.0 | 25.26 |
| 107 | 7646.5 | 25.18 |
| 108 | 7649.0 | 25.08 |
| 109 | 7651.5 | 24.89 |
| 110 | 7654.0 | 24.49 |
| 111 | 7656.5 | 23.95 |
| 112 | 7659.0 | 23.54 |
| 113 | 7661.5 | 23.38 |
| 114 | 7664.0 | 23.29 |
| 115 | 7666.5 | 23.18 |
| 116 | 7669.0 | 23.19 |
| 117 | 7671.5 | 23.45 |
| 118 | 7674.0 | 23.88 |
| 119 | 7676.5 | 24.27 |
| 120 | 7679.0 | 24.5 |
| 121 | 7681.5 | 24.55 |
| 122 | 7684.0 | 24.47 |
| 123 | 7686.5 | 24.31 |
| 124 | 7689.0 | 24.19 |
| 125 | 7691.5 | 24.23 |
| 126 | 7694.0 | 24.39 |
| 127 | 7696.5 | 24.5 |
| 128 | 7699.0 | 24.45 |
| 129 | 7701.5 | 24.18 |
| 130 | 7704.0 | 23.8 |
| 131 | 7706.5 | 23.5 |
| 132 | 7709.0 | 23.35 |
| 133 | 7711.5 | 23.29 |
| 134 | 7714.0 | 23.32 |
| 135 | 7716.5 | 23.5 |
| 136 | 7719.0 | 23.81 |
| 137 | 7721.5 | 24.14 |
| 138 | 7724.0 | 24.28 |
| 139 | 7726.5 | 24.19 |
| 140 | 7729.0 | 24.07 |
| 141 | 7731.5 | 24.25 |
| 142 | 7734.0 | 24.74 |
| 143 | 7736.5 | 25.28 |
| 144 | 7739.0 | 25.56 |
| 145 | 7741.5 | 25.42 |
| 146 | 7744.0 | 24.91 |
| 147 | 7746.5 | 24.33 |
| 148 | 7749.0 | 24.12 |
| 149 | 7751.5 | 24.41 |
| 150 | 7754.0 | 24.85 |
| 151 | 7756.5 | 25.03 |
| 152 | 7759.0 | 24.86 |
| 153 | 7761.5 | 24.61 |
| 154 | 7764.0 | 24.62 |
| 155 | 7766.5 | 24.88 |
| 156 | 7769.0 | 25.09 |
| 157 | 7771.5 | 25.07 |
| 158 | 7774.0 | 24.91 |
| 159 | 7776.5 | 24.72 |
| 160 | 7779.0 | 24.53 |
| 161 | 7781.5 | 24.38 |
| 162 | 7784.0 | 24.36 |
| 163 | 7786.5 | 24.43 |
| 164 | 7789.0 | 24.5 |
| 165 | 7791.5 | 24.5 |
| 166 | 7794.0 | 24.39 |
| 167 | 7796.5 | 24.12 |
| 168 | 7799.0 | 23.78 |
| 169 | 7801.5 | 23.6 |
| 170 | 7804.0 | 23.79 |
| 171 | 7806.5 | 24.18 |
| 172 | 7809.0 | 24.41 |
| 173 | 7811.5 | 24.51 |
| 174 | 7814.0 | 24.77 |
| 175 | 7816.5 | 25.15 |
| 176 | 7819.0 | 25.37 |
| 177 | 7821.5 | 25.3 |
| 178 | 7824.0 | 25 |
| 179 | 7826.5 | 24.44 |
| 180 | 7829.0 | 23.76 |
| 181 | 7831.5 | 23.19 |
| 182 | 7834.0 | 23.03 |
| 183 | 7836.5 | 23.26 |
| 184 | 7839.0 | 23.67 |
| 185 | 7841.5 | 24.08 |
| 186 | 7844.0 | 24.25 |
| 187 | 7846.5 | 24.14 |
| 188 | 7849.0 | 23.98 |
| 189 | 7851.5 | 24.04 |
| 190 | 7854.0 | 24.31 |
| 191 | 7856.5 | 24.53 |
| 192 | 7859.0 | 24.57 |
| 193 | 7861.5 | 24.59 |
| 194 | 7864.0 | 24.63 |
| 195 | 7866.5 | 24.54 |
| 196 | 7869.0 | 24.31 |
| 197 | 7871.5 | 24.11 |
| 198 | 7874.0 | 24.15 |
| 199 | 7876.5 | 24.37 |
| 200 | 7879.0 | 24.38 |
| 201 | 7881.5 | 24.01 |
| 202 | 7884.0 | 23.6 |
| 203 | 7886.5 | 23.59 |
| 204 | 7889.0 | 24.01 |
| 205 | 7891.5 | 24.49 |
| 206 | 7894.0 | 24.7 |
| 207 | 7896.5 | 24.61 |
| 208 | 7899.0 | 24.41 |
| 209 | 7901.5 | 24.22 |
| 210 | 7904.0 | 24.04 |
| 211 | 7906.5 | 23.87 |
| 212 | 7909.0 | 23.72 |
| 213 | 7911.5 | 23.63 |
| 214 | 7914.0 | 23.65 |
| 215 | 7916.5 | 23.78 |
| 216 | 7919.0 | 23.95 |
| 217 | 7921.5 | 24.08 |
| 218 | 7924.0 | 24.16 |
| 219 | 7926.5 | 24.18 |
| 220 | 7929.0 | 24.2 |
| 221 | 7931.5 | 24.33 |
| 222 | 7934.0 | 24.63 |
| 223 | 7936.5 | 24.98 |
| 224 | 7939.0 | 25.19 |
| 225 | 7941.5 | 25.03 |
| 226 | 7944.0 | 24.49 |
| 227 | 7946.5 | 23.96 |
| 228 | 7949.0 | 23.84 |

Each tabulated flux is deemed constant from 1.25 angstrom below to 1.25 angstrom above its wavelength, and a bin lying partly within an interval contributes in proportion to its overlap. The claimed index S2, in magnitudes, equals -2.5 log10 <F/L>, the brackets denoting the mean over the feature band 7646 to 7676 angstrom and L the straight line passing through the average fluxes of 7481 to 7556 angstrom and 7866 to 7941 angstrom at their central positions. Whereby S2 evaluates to 0.06 mag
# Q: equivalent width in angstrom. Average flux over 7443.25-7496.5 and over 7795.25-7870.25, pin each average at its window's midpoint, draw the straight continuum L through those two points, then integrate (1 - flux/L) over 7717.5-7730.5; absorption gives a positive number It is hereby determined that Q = 0.4 angstrom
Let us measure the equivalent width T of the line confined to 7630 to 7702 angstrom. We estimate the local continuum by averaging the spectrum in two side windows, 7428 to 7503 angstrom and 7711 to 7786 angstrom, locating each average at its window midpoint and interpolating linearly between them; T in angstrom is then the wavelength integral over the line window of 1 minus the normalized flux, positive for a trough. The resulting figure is 1.6 angstrom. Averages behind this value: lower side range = 25.9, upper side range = 24.5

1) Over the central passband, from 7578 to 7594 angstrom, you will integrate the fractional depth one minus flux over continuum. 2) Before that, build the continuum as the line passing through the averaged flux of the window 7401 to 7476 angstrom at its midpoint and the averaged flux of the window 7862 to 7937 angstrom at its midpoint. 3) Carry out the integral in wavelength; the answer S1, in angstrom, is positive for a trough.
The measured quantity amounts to 0.5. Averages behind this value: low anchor 26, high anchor 24.2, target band 24.7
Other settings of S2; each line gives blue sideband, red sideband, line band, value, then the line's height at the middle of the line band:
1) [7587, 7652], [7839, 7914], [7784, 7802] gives 0.01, 24.5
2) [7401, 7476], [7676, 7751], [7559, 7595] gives -0.01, 25.1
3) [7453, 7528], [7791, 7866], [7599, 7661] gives 0.00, 25.2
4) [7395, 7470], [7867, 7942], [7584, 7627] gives 0.01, 25.3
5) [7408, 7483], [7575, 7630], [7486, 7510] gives 0.01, 25.8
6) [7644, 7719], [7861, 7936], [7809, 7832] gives -0.02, 24.1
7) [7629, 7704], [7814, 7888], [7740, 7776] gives -0.02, 24.3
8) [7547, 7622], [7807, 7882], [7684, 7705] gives 0.03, 24.9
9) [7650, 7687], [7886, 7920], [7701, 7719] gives 0.02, 24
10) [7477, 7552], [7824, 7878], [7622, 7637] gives -0.01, 25.3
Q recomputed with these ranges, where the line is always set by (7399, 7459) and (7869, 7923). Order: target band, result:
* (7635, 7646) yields 0.0 angstrom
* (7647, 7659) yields 0.3 angstrom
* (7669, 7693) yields 0.9 angstrom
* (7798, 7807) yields 0.3 angstrom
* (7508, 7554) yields -0.1 angstrom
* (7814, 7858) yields 0.2 angstrom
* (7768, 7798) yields 0.0 angstrom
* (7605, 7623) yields 0.1 angstrom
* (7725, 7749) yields 0.1 angstrom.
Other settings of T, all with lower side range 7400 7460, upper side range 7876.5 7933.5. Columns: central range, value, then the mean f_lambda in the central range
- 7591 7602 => 0.2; 24.9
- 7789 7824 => 0.1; 24.5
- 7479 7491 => -0.3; 26.7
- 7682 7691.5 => 0.3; 24.3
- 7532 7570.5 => -0.7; 26.1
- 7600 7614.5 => 0.2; 25.1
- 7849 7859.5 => 0.0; 24.3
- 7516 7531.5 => 0.1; 25.6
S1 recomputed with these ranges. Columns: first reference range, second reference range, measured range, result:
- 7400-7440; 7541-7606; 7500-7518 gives -0.05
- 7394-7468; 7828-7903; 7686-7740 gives 1.36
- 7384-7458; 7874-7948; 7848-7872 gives 0.04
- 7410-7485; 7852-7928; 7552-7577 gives -0.49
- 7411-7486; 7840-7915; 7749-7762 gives 0.03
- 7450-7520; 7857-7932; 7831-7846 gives 0.48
